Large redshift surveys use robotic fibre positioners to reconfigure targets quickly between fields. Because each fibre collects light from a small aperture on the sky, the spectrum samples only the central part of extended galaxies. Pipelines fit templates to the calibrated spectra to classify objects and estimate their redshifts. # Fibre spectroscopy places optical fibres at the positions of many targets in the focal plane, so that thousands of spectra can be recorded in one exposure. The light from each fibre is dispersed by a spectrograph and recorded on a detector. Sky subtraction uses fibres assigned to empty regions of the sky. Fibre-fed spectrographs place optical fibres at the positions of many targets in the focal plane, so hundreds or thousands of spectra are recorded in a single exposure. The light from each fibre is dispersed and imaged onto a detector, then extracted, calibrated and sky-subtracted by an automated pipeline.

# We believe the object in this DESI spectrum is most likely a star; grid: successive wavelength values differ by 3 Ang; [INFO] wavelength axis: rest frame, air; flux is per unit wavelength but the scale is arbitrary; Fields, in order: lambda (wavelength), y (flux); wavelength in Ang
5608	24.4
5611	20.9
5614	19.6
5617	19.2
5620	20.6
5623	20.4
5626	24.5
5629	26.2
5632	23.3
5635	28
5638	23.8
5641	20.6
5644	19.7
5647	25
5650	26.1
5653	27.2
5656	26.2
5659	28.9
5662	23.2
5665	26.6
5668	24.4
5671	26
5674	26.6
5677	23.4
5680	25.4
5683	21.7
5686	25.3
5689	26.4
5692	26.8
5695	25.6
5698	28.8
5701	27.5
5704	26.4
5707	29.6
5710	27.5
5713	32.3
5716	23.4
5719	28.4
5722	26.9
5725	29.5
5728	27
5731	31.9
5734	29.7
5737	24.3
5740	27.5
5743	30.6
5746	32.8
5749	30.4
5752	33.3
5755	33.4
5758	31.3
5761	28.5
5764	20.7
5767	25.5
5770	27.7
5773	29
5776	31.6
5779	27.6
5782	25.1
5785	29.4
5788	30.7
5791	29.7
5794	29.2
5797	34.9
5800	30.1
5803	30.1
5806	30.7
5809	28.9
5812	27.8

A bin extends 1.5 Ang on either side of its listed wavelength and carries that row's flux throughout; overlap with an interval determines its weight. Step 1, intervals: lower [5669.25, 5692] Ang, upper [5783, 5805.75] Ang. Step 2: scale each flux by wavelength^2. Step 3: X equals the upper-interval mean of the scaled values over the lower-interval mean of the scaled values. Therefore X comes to 1.26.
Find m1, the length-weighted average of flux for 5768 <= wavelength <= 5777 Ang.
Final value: 29.1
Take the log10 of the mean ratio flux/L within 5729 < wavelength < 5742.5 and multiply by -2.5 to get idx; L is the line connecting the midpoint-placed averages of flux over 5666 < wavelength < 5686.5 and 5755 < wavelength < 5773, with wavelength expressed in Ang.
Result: -0.074 mag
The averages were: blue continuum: 24.7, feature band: 28.5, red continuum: 27.5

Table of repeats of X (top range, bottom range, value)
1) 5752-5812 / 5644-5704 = 1.18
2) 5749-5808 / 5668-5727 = 1.13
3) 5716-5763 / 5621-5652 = 1.28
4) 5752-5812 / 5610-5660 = 1.31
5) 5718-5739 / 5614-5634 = 1.31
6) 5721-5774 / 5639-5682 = 1.20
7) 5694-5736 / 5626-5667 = 1.16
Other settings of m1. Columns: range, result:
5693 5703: 27.2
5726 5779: 29.1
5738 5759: 31.2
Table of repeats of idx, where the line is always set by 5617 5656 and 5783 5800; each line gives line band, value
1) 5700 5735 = -0.04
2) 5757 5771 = 0.11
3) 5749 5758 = -0.13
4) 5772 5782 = 0.04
